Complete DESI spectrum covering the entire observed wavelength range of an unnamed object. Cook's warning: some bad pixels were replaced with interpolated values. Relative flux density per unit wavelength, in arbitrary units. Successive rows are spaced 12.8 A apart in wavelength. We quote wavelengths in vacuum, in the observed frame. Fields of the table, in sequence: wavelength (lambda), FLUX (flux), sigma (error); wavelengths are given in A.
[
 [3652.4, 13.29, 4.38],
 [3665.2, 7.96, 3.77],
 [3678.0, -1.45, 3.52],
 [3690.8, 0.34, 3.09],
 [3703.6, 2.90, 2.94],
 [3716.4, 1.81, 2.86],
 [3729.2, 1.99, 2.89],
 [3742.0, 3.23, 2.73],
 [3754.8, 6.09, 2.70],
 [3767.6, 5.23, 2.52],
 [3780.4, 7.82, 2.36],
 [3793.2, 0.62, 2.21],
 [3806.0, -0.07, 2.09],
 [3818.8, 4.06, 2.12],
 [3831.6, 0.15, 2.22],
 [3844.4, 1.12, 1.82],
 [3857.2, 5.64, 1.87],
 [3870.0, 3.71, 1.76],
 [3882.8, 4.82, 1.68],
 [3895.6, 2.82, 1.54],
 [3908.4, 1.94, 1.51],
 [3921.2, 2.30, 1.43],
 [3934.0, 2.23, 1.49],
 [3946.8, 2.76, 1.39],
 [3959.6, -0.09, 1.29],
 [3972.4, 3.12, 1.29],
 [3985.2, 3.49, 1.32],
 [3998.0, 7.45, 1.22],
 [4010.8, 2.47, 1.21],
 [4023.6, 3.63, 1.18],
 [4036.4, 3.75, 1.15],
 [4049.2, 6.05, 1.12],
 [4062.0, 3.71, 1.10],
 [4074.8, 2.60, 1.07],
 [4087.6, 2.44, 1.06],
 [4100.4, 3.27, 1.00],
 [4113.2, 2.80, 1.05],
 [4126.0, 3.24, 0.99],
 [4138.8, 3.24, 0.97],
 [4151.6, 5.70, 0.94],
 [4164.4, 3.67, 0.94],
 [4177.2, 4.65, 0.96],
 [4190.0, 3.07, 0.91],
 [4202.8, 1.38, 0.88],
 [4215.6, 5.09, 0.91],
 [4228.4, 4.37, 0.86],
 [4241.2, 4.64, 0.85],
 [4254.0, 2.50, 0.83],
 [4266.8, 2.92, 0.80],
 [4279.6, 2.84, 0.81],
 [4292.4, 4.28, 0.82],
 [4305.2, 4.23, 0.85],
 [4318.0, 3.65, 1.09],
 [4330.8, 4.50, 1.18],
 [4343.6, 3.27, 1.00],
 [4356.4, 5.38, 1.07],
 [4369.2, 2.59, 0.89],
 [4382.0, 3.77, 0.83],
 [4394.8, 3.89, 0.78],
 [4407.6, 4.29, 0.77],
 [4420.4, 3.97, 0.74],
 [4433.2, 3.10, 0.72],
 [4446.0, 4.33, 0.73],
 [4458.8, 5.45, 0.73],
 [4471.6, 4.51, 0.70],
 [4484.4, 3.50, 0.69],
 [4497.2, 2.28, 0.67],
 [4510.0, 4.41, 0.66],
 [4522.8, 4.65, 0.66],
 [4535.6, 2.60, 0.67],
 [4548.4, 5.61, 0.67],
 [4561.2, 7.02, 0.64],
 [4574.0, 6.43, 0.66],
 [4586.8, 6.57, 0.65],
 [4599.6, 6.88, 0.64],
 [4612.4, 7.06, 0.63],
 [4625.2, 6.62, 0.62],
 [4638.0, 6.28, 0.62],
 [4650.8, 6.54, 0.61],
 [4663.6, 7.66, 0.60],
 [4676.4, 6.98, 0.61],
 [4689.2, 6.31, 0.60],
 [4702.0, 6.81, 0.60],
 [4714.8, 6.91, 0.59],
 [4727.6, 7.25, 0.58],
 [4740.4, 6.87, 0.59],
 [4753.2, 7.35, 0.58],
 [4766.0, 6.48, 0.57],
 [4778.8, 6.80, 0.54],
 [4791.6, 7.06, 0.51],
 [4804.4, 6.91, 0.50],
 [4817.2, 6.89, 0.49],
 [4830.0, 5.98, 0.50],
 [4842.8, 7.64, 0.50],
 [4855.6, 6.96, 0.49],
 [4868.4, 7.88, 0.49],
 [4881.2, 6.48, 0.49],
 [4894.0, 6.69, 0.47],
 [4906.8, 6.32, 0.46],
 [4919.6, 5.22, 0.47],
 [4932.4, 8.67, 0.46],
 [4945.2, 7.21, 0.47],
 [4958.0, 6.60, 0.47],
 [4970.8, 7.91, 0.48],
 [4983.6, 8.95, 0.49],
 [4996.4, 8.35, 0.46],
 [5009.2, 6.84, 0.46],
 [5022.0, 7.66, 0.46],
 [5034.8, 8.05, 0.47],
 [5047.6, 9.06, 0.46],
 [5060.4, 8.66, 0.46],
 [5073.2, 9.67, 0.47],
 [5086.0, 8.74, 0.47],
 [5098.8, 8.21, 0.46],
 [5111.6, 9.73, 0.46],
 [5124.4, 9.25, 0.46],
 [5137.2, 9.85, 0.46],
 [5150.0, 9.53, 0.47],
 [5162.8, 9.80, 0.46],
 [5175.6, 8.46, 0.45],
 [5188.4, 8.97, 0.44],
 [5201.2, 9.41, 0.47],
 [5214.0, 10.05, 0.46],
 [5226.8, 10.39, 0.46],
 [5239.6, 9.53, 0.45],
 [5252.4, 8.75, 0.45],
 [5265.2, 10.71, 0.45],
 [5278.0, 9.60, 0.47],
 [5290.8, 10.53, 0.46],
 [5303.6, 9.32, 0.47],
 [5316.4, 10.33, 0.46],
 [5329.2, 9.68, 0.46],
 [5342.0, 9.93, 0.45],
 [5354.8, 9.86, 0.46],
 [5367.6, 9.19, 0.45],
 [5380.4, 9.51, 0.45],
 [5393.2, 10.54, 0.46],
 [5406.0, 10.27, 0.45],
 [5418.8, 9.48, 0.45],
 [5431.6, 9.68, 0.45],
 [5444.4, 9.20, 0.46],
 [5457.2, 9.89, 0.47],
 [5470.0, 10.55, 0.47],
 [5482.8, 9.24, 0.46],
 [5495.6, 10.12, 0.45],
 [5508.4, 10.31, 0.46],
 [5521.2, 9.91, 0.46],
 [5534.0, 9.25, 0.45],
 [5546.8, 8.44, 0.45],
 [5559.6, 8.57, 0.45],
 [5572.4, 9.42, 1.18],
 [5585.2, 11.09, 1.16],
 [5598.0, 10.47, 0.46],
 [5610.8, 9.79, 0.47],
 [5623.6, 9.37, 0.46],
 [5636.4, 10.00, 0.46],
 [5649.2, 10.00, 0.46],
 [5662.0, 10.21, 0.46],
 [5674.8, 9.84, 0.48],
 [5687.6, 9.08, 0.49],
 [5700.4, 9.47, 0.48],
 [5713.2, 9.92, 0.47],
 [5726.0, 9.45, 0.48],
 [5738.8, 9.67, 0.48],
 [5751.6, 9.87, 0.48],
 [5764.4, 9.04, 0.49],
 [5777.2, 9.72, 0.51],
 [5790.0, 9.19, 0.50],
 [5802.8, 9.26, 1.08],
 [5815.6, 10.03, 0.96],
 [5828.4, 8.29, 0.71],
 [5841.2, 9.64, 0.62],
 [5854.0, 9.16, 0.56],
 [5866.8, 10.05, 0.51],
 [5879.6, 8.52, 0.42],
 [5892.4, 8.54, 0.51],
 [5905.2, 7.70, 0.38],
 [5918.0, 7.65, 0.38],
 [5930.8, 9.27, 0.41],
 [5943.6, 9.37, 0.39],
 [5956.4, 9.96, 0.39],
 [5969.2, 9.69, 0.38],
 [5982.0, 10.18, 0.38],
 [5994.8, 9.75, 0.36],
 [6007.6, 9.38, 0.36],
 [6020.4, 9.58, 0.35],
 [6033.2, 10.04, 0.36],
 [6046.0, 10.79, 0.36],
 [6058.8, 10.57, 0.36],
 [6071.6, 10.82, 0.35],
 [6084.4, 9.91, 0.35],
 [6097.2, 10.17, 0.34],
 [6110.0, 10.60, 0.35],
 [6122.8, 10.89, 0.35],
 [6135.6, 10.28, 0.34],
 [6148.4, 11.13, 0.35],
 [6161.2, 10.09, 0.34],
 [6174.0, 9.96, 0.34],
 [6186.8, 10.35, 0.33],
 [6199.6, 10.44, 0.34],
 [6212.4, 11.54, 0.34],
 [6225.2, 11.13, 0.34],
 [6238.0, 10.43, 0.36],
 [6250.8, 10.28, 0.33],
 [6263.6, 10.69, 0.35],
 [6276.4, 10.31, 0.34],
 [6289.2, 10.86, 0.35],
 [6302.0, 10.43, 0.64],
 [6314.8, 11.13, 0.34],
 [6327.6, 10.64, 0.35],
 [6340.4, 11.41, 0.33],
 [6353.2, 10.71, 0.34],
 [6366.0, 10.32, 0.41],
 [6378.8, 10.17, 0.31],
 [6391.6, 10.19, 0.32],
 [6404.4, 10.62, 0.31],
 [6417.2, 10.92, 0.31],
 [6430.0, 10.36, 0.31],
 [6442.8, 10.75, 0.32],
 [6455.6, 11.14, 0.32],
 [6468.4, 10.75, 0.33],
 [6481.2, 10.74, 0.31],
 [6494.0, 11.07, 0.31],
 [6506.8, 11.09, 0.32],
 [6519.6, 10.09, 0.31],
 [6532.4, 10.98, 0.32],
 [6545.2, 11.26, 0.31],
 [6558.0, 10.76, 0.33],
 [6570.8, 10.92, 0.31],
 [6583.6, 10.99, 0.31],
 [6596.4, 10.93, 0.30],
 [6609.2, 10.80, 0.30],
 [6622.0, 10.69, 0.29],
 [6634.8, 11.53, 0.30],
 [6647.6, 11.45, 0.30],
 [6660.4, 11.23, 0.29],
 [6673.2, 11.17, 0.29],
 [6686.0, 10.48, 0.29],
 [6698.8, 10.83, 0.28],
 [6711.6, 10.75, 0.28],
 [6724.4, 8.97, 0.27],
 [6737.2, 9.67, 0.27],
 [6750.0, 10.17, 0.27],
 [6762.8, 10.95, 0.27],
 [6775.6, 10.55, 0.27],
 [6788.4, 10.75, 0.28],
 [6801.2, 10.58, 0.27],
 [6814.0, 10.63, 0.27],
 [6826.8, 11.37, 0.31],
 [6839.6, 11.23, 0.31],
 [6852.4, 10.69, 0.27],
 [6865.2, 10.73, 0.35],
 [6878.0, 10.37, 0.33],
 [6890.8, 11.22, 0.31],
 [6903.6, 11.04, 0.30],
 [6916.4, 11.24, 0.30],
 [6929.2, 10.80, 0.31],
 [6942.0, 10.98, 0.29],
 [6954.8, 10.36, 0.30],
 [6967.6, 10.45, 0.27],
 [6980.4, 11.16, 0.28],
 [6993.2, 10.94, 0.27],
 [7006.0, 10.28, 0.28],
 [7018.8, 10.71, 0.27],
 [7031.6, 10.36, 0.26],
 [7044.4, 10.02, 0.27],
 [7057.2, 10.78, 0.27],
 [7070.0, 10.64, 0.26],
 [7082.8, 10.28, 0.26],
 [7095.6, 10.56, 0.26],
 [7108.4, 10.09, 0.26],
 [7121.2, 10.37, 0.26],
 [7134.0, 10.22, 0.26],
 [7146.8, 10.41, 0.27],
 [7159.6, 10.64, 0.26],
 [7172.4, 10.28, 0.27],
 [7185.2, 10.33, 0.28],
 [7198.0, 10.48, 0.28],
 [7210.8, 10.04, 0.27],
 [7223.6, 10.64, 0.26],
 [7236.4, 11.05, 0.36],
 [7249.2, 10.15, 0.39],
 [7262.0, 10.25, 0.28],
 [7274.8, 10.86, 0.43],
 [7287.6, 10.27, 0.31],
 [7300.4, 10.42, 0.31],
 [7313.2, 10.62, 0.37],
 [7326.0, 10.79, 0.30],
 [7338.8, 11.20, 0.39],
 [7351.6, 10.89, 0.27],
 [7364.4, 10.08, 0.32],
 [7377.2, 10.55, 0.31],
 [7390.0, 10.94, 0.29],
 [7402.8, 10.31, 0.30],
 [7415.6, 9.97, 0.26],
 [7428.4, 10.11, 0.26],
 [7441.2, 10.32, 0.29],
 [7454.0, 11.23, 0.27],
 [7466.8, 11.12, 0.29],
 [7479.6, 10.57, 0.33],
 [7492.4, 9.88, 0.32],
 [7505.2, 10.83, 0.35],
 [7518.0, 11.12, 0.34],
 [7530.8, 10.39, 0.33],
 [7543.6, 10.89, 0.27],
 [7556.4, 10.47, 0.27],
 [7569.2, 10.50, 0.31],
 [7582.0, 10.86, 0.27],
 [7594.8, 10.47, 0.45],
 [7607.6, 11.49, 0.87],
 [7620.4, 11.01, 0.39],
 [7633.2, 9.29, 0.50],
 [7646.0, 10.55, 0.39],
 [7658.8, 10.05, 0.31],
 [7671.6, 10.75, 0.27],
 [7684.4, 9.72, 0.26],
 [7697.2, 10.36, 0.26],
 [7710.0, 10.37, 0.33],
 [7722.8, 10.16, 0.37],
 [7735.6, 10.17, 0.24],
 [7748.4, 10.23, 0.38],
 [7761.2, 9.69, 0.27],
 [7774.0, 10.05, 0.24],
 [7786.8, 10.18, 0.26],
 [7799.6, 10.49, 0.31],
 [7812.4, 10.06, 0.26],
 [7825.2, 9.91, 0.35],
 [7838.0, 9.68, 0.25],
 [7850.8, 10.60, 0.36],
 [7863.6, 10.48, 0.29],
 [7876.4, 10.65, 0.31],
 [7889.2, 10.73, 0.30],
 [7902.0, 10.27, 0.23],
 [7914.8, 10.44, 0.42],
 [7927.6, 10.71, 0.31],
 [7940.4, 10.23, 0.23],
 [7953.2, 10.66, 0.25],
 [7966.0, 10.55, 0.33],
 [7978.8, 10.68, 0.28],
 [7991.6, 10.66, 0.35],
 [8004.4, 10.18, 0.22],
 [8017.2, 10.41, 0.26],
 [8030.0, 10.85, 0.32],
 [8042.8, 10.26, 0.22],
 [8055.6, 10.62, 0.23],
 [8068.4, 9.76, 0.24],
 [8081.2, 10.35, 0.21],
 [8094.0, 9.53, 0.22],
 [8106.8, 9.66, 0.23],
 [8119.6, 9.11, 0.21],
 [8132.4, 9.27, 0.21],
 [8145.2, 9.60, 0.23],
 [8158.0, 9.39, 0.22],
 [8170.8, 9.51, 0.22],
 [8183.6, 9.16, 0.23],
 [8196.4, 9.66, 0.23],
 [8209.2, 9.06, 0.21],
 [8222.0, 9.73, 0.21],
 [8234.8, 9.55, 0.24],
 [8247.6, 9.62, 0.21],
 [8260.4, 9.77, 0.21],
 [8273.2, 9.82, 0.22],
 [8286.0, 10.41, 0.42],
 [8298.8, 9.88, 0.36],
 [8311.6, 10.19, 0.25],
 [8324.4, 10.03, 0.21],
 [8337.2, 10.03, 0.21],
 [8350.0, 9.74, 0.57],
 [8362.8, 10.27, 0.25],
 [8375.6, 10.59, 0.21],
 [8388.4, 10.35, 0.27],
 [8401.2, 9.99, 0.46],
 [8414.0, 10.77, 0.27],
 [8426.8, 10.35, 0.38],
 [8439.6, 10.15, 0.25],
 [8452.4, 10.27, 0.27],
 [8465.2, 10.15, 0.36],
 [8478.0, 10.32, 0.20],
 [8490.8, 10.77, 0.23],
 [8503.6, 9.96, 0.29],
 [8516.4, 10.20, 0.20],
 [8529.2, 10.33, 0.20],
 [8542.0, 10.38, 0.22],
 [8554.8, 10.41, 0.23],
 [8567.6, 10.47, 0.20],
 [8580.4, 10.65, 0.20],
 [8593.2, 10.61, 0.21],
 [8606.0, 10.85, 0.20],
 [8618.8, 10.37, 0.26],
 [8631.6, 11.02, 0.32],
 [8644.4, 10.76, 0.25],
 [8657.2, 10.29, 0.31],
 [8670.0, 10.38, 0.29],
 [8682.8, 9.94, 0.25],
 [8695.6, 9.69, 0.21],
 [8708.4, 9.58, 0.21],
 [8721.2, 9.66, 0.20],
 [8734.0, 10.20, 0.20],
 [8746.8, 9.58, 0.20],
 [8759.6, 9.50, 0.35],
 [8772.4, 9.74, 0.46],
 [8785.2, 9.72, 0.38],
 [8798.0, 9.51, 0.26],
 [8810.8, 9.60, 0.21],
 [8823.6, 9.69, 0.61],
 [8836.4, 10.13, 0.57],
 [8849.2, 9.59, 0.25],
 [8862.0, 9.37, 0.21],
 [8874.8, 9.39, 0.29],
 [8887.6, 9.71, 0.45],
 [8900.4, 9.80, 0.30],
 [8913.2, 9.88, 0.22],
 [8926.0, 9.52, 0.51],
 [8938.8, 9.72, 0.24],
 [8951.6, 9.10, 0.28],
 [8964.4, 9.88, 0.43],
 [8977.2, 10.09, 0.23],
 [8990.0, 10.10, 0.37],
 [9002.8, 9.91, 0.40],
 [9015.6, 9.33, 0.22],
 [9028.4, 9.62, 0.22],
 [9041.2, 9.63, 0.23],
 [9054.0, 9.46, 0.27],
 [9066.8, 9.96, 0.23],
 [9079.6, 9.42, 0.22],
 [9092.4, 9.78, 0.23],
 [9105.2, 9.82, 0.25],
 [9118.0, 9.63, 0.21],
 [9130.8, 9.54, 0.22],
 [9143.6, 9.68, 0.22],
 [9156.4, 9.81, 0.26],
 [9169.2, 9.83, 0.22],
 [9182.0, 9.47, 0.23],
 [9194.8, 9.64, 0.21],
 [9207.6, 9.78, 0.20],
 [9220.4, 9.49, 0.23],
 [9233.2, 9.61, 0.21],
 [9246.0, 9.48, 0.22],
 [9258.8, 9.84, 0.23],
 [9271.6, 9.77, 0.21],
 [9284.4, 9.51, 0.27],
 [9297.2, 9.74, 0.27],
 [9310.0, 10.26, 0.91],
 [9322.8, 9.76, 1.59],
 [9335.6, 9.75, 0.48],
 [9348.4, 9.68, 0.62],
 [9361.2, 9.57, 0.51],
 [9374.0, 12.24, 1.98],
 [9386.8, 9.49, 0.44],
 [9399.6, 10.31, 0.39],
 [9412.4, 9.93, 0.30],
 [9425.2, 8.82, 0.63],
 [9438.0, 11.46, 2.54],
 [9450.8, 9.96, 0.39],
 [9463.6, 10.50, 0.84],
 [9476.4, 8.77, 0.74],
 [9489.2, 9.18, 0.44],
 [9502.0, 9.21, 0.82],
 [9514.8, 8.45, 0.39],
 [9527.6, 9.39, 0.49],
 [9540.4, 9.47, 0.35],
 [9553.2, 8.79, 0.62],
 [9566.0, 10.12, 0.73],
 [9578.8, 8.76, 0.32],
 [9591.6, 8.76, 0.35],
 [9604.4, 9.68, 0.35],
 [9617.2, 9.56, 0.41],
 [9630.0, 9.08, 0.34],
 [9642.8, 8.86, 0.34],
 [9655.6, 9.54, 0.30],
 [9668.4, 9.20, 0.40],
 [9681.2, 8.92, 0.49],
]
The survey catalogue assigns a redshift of 0.142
